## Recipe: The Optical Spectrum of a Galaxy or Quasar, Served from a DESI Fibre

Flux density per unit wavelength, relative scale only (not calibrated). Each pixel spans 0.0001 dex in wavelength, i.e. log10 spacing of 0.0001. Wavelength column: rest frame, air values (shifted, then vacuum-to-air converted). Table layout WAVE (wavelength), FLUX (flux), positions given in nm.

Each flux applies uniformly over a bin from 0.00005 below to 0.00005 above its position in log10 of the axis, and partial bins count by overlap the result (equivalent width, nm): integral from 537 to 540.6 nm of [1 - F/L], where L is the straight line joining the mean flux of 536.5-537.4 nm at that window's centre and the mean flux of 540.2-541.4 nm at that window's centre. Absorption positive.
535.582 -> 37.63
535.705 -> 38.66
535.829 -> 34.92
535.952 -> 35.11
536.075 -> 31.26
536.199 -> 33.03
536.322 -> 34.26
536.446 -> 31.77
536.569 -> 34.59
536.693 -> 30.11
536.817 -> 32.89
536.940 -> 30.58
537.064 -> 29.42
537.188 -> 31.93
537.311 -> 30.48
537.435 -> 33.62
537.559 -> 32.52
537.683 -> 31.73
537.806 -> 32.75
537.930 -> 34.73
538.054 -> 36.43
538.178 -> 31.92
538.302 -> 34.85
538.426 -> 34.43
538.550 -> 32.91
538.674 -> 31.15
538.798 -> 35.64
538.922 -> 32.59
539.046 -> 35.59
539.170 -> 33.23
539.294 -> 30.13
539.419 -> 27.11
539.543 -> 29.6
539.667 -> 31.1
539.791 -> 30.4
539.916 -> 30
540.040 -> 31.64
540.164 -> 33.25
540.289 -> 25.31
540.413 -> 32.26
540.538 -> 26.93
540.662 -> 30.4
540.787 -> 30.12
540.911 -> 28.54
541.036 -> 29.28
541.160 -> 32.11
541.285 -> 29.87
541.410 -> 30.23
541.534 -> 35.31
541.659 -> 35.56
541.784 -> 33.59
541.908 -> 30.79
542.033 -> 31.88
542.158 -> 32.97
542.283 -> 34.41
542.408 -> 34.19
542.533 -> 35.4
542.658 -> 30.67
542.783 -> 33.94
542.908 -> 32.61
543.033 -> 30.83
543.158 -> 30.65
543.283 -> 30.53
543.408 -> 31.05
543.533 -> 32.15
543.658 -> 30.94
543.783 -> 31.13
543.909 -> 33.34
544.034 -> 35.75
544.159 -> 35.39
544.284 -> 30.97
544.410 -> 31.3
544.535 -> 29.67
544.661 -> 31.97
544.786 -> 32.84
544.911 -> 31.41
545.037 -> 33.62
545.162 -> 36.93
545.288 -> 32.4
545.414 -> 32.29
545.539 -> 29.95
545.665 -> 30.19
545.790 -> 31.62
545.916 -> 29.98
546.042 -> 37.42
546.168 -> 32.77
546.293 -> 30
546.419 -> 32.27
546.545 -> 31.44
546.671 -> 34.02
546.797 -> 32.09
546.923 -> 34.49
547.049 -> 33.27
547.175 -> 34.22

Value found -0.15 nm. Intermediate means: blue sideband 31.5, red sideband 29.5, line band 31.8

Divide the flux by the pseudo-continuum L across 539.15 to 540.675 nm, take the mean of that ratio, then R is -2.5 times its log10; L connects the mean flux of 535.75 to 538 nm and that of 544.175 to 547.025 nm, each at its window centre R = 0.09 mag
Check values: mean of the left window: 32.6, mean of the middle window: 30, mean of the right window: 32.3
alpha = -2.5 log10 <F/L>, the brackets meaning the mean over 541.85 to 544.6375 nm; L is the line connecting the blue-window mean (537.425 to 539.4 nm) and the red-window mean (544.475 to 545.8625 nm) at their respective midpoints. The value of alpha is 0.004 mag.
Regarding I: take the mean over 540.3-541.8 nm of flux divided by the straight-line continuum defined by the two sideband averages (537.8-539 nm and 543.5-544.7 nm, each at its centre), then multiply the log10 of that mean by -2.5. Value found 0.07 mag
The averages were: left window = 33.8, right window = 32.3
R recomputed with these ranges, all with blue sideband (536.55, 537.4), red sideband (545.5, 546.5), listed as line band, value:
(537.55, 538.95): -0.072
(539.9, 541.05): 0.061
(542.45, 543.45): -0.013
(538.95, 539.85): 0.012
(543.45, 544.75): -0.019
